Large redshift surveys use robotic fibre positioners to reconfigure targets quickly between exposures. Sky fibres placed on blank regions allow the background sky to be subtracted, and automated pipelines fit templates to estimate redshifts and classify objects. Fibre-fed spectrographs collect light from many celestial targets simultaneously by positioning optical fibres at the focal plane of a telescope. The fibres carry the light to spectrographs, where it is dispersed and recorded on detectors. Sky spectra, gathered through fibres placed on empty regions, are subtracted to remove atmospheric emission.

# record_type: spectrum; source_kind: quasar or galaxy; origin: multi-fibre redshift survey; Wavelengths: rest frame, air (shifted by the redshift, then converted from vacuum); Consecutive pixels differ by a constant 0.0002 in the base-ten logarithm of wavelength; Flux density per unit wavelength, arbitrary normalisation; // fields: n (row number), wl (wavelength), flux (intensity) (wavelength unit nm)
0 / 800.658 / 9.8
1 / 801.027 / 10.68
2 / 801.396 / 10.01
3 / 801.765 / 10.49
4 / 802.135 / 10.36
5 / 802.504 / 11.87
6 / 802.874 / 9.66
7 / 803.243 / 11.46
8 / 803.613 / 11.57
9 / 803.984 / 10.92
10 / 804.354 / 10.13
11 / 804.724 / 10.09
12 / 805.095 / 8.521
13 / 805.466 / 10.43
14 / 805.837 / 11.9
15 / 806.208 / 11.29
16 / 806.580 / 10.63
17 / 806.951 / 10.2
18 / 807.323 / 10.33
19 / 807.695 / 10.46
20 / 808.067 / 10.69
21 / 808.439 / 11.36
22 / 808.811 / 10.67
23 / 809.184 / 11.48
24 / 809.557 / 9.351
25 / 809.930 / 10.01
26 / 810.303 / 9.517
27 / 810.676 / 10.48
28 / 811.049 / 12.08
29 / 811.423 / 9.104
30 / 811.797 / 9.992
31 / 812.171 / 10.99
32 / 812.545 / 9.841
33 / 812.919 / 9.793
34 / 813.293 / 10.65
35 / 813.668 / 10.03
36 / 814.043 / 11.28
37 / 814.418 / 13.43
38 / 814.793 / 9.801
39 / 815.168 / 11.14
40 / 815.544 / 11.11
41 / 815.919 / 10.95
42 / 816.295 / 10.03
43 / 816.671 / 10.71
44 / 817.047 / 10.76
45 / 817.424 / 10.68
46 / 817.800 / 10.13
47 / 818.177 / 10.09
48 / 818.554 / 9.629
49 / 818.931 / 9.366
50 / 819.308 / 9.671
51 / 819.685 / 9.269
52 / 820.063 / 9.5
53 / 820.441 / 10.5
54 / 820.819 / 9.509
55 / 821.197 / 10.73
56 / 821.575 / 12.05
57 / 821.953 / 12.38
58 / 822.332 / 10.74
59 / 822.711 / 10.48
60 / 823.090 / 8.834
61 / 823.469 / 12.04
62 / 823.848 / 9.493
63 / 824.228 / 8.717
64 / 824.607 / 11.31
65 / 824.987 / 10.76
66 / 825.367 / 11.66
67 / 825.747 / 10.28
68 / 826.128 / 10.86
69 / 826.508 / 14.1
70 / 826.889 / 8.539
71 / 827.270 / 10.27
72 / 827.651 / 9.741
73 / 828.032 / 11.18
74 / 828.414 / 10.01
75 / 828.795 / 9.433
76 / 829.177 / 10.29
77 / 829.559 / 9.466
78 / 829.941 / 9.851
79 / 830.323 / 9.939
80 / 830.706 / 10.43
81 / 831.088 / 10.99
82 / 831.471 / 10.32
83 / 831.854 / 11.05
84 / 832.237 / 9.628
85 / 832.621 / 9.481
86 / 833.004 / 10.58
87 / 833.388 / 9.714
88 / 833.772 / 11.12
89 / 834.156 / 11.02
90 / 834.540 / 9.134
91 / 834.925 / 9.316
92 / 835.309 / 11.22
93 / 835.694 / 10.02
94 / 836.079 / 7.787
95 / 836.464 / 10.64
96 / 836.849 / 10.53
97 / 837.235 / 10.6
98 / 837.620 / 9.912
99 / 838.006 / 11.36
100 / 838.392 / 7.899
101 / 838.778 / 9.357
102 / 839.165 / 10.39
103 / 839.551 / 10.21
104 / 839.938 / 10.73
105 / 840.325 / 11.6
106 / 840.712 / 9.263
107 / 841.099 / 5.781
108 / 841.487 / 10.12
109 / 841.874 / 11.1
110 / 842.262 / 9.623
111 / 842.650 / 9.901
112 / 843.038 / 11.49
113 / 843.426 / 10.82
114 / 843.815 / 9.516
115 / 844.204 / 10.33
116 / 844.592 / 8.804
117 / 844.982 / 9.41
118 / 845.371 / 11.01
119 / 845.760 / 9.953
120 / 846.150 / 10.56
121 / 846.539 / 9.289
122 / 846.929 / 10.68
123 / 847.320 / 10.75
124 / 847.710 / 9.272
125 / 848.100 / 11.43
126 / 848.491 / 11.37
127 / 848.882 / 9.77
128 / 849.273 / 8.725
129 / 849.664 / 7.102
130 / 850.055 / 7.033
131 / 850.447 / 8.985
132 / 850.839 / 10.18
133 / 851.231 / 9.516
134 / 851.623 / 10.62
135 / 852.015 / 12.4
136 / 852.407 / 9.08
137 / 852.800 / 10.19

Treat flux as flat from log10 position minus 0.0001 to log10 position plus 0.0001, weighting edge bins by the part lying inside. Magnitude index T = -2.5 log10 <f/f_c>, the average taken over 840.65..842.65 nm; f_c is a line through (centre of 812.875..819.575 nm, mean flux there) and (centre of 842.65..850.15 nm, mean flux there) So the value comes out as 0.08 mag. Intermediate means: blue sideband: 10.5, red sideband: 9.9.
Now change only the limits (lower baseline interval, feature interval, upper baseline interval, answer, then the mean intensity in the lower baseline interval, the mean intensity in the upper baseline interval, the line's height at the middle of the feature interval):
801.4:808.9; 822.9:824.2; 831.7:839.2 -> 0.03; 10.6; 10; 10.3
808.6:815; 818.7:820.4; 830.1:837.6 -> 0.09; 10.5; 10.2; 10.4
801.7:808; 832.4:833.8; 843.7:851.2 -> -0.01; 10.6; 9.69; 10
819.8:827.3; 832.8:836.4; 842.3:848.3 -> 0.04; 10.6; 10.2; 10.4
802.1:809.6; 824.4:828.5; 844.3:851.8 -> -0.06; 10.7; 9.71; 10.2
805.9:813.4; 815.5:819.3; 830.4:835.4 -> 0.01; 10.5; 10.3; 10.4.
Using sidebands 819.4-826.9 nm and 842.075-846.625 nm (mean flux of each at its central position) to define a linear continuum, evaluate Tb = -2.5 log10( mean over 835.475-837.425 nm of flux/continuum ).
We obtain 0.04 mag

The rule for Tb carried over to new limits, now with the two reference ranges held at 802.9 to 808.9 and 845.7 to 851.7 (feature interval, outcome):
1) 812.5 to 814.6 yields -0.04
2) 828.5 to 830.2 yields 0.04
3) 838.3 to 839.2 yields 0.09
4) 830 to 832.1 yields -0.04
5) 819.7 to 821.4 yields 0.03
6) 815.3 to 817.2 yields -0.03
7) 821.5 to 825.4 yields -0.05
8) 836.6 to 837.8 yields -0.05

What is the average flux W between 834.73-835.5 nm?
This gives 10.3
